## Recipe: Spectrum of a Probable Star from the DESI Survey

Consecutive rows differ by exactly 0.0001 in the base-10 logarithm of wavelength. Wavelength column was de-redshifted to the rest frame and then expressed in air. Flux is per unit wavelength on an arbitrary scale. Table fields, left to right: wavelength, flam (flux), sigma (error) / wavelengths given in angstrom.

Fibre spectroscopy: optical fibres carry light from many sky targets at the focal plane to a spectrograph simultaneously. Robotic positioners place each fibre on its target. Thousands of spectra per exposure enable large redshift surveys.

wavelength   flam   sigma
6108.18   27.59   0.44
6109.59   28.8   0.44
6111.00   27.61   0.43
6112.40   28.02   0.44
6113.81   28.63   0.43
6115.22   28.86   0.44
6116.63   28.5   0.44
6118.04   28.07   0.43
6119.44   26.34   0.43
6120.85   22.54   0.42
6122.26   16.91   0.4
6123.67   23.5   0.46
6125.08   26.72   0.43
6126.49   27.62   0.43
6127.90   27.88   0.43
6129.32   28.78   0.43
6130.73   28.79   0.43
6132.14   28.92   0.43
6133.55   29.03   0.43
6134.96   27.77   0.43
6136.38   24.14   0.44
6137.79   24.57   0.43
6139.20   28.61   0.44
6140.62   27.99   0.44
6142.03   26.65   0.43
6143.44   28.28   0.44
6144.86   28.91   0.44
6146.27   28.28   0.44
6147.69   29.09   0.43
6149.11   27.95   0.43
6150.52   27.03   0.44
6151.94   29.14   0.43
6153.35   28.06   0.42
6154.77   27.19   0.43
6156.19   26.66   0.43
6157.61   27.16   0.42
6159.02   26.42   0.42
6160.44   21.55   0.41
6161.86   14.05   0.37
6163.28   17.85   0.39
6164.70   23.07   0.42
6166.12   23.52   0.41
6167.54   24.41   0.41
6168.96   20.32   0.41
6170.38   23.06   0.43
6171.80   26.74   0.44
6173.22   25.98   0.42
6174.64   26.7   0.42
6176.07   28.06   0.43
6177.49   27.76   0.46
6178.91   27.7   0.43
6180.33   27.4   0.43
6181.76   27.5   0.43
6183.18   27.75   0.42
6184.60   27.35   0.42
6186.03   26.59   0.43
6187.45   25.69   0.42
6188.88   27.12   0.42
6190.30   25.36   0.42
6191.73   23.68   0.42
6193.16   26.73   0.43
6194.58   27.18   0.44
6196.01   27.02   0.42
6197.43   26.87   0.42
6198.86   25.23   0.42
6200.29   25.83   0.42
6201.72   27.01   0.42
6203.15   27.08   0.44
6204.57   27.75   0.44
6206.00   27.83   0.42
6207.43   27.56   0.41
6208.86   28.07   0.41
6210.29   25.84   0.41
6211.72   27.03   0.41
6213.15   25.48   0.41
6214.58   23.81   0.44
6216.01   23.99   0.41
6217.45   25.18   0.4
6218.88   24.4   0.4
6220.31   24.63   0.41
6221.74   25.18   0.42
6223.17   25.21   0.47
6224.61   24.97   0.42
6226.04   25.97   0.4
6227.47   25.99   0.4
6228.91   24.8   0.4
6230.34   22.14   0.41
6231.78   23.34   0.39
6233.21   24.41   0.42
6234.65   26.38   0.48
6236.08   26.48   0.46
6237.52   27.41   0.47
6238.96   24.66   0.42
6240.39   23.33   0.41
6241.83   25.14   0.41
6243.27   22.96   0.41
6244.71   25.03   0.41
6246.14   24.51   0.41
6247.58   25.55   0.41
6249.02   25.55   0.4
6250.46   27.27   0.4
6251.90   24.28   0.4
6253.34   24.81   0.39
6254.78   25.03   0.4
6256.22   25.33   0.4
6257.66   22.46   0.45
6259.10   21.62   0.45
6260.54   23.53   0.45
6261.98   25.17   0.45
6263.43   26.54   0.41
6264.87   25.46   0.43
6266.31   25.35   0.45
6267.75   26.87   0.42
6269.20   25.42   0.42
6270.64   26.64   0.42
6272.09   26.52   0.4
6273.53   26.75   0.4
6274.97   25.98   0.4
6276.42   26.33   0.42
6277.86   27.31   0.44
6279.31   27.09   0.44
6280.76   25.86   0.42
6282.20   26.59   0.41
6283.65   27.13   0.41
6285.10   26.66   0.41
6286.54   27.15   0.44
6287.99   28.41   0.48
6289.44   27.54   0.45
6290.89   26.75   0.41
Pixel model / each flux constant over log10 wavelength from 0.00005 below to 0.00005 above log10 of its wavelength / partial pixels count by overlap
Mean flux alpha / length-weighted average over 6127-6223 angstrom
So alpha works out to 26.2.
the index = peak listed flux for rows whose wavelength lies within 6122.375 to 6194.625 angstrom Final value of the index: 29.14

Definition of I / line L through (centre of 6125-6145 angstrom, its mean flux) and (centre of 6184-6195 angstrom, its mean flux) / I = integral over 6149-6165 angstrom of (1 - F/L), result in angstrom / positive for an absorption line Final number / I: 1.5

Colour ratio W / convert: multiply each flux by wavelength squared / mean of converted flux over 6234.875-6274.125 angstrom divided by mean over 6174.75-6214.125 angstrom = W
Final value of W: 1.0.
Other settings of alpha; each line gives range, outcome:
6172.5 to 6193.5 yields 26.7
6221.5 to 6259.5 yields 24.8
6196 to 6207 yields 26.8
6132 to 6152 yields 27.7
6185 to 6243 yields 25.7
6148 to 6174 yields 24.5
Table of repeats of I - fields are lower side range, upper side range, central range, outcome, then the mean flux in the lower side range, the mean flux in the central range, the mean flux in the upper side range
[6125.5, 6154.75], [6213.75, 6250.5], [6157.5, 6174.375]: 2.64 angstrom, 27.8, 22.8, 24.9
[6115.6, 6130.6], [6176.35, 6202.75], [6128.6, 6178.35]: 0.30 angstrom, 25.9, 26.1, 26.7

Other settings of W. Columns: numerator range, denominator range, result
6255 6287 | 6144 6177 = 1.06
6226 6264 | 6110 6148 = 0.95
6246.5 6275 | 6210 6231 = 1.03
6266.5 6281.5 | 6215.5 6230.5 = 1.08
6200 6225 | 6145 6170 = 1.06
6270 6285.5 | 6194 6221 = 1.04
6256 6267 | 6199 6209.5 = 0.91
